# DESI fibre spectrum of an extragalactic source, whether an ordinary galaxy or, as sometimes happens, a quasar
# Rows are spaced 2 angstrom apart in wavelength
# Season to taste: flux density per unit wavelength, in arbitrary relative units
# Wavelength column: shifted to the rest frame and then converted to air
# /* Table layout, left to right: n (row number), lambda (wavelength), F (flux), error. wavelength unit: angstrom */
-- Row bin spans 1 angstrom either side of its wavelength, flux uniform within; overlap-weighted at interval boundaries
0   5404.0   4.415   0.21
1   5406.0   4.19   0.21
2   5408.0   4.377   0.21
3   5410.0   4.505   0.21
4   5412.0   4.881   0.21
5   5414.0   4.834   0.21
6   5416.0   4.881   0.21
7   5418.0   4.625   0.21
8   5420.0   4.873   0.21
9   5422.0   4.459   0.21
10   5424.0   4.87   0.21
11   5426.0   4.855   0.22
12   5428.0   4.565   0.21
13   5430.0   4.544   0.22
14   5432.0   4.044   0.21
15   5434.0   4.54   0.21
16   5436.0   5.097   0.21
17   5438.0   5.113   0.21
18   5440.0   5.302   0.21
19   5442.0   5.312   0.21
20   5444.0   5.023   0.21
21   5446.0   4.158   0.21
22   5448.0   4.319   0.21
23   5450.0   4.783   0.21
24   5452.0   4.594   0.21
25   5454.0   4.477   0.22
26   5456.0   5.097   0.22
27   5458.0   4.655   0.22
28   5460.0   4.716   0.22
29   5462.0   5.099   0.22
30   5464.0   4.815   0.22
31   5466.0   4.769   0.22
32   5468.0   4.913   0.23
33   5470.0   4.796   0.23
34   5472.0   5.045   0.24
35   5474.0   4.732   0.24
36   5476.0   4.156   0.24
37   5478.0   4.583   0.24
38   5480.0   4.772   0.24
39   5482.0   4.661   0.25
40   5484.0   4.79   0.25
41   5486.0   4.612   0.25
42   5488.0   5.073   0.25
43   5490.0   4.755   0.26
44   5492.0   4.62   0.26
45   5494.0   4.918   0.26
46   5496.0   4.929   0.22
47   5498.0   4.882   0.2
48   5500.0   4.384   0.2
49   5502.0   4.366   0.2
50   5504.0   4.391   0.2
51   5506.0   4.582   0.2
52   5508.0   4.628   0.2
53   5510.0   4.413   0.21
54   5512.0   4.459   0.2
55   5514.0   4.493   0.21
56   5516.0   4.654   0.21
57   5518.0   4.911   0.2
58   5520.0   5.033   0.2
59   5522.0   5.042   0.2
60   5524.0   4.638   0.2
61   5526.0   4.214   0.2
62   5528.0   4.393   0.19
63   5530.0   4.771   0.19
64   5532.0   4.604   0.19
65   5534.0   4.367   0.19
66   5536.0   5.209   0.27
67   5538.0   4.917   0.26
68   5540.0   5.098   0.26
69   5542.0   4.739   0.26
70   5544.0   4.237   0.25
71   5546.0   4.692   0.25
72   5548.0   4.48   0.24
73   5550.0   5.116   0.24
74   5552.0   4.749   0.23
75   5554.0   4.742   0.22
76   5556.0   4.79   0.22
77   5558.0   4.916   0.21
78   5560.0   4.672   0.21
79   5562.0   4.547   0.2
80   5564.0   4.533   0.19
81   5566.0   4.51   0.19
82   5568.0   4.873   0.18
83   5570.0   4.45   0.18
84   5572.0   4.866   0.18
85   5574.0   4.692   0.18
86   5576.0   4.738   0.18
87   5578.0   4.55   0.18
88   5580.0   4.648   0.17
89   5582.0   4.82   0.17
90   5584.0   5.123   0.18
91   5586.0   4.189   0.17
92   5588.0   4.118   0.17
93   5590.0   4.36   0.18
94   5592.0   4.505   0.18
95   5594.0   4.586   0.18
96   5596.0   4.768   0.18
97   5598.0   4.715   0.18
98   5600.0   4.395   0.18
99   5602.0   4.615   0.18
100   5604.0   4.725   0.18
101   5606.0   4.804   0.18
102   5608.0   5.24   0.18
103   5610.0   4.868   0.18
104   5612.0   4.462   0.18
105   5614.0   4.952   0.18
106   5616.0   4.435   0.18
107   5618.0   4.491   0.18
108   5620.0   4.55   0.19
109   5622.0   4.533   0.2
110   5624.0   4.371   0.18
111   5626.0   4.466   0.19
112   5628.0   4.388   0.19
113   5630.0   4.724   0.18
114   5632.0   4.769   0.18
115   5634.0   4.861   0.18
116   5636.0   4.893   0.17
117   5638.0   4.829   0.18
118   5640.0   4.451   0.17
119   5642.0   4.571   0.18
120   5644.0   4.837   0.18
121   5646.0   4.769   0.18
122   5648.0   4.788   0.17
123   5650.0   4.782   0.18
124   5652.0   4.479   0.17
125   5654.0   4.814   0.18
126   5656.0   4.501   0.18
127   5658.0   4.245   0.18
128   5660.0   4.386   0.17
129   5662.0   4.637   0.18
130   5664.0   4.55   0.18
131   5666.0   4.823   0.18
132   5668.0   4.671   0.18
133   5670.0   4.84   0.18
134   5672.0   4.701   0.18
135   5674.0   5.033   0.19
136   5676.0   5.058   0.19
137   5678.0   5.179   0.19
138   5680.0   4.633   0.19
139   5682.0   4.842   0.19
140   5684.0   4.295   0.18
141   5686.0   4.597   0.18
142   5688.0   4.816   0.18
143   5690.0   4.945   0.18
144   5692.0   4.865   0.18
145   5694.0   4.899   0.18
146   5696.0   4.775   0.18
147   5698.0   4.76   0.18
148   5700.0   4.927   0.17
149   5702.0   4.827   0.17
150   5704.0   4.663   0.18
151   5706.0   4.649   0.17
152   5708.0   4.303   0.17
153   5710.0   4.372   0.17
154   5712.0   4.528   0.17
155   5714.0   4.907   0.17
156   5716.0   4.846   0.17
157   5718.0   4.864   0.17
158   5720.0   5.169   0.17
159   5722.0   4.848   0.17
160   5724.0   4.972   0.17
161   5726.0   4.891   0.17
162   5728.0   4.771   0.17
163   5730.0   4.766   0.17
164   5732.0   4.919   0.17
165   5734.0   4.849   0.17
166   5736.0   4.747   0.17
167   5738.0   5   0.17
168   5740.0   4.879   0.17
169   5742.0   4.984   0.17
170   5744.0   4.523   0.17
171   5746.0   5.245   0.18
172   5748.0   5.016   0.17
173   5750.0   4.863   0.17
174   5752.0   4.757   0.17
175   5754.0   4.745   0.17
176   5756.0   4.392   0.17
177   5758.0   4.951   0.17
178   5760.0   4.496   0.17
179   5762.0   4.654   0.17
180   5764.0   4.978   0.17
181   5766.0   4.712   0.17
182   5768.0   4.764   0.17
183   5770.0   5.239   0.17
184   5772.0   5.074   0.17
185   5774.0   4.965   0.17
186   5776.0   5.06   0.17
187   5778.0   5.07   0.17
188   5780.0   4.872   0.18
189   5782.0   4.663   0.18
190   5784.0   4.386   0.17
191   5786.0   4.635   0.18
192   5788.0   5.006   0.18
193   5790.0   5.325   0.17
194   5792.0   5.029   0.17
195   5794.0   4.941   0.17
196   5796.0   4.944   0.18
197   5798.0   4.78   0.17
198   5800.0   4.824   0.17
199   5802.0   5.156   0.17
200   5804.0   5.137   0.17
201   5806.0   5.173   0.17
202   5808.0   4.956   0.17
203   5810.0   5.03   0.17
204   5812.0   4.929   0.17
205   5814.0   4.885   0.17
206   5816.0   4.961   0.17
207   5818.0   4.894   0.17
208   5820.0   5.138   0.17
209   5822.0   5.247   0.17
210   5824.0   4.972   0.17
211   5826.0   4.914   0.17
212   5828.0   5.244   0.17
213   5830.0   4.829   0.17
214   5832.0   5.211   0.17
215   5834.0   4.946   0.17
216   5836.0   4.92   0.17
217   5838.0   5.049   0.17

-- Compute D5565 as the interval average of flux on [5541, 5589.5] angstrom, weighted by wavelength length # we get 4.65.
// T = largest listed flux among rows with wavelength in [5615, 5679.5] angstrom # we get 5.179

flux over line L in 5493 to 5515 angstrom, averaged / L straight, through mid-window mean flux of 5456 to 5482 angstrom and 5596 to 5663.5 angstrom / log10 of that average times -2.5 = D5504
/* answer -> 0.04 mag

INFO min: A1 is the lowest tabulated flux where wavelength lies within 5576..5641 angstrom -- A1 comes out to 4.118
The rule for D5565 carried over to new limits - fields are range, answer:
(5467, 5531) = 4.68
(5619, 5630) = 4.49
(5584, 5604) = 4.52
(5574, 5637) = 4.64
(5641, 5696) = 4.73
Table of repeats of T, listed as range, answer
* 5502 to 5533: 5.042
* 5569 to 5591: 5.123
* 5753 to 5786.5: 5.239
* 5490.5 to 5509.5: 4.929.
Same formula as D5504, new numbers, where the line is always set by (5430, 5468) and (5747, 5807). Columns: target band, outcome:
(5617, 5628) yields 0.08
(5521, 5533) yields 0.04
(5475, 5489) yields 0.03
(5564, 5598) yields 0.05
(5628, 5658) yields 0.03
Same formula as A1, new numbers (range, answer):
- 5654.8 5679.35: 4.245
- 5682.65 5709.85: 4.295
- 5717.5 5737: 4.747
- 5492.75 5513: 4.366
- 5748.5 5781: 4.392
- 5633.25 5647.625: 4.451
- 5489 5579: 4.214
